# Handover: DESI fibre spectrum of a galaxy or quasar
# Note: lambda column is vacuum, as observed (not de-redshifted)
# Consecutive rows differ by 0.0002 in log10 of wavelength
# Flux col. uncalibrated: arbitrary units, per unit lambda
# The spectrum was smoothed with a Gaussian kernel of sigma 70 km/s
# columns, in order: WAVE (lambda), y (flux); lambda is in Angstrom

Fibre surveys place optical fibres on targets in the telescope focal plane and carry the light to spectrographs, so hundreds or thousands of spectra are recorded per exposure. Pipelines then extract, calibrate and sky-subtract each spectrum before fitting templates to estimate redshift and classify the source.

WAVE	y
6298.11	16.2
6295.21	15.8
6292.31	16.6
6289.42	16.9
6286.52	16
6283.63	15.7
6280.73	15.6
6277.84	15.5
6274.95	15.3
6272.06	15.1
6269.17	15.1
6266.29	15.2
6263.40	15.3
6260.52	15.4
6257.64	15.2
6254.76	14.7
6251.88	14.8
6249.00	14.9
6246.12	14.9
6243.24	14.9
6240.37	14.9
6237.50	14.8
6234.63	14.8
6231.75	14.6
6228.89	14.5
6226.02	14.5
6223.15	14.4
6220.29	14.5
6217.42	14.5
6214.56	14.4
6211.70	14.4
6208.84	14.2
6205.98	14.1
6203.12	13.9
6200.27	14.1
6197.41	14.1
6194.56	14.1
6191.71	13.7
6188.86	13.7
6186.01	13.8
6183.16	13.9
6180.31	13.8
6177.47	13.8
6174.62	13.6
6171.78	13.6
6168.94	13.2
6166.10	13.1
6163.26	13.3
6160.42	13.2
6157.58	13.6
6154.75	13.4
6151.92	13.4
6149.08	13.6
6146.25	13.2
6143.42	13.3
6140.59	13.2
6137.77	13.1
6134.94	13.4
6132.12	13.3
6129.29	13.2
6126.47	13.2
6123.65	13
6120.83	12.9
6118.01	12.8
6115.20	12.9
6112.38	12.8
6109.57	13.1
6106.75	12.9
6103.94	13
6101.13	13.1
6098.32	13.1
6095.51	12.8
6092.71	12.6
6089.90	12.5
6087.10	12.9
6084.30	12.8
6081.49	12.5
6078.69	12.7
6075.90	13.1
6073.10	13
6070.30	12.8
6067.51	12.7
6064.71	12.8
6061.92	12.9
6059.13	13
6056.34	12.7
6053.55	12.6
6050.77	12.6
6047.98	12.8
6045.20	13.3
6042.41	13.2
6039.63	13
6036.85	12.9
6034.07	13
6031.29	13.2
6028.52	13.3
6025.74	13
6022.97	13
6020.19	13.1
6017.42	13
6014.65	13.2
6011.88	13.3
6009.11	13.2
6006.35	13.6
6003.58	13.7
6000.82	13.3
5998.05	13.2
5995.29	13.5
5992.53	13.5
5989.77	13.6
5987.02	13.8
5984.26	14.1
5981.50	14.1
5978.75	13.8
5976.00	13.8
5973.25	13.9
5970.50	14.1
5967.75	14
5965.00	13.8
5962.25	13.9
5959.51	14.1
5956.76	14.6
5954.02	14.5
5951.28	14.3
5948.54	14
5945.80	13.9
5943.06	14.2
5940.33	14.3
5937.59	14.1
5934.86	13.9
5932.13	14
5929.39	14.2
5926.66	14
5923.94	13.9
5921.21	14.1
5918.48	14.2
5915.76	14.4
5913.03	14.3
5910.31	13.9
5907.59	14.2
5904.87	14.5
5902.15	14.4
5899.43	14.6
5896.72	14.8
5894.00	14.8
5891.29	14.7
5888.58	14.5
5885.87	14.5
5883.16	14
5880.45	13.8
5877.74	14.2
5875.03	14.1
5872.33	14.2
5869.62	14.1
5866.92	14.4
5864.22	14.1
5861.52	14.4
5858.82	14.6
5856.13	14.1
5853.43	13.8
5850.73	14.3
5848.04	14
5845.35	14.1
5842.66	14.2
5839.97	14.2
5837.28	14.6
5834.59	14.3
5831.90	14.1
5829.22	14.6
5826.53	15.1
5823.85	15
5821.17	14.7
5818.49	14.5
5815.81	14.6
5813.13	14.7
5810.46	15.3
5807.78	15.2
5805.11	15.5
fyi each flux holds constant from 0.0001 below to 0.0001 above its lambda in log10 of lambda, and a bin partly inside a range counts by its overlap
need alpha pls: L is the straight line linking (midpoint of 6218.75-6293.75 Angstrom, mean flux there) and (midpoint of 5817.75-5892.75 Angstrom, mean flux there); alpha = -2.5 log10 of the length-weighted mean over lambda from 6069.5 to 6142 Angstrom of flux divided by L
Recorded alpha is 0.15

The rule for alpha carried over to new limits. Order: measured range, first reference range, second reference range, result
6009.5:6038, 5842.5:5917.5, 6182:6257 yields 0.10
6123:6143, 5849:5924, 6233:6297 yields 0.14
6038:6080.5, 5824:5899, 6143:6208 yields 0.08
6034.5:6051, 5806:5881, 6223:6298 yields 0.14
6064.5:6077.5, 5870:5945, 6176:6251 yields 0.11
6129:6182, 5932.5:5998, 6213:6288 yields 0.10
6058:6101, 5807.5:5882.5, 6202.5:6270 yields 0.14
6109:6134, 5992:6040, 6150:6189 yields 0.03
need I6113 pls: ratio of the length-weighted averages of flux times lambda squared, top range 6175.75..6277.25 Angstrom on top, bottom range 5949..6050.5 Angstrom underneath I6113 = 1.2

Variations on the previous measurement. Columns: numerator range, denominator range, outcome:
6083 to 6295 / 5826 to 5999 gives 1.09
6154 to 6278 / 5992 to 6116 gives 1.16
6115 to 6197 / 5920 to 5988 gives 1.02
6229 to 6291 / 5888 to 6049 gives 1.21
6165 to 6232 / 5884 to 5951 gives 1.08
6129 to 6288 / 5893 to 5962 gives 1.10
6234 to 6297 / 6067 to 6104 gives 1.27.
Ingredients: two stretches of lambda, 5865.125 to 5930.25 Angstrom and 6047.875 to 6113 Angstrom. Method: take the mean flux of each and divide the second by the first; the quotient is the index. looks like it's 0.9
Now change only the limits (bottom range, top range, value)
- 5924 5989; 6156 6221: 0.99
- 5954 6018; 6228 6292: 1.11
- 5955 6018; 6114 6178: 0.97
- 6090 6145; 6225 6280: 1.15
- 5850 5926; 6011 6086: 0.91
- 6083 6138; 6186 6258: 1.11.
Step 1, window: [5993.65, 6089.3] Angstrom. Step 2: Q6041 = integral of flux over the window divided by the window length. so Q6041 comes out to 13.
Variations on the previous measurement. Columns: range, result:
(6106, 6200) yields 13.4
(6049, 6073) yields 12.8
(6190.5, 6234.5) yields 14.3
